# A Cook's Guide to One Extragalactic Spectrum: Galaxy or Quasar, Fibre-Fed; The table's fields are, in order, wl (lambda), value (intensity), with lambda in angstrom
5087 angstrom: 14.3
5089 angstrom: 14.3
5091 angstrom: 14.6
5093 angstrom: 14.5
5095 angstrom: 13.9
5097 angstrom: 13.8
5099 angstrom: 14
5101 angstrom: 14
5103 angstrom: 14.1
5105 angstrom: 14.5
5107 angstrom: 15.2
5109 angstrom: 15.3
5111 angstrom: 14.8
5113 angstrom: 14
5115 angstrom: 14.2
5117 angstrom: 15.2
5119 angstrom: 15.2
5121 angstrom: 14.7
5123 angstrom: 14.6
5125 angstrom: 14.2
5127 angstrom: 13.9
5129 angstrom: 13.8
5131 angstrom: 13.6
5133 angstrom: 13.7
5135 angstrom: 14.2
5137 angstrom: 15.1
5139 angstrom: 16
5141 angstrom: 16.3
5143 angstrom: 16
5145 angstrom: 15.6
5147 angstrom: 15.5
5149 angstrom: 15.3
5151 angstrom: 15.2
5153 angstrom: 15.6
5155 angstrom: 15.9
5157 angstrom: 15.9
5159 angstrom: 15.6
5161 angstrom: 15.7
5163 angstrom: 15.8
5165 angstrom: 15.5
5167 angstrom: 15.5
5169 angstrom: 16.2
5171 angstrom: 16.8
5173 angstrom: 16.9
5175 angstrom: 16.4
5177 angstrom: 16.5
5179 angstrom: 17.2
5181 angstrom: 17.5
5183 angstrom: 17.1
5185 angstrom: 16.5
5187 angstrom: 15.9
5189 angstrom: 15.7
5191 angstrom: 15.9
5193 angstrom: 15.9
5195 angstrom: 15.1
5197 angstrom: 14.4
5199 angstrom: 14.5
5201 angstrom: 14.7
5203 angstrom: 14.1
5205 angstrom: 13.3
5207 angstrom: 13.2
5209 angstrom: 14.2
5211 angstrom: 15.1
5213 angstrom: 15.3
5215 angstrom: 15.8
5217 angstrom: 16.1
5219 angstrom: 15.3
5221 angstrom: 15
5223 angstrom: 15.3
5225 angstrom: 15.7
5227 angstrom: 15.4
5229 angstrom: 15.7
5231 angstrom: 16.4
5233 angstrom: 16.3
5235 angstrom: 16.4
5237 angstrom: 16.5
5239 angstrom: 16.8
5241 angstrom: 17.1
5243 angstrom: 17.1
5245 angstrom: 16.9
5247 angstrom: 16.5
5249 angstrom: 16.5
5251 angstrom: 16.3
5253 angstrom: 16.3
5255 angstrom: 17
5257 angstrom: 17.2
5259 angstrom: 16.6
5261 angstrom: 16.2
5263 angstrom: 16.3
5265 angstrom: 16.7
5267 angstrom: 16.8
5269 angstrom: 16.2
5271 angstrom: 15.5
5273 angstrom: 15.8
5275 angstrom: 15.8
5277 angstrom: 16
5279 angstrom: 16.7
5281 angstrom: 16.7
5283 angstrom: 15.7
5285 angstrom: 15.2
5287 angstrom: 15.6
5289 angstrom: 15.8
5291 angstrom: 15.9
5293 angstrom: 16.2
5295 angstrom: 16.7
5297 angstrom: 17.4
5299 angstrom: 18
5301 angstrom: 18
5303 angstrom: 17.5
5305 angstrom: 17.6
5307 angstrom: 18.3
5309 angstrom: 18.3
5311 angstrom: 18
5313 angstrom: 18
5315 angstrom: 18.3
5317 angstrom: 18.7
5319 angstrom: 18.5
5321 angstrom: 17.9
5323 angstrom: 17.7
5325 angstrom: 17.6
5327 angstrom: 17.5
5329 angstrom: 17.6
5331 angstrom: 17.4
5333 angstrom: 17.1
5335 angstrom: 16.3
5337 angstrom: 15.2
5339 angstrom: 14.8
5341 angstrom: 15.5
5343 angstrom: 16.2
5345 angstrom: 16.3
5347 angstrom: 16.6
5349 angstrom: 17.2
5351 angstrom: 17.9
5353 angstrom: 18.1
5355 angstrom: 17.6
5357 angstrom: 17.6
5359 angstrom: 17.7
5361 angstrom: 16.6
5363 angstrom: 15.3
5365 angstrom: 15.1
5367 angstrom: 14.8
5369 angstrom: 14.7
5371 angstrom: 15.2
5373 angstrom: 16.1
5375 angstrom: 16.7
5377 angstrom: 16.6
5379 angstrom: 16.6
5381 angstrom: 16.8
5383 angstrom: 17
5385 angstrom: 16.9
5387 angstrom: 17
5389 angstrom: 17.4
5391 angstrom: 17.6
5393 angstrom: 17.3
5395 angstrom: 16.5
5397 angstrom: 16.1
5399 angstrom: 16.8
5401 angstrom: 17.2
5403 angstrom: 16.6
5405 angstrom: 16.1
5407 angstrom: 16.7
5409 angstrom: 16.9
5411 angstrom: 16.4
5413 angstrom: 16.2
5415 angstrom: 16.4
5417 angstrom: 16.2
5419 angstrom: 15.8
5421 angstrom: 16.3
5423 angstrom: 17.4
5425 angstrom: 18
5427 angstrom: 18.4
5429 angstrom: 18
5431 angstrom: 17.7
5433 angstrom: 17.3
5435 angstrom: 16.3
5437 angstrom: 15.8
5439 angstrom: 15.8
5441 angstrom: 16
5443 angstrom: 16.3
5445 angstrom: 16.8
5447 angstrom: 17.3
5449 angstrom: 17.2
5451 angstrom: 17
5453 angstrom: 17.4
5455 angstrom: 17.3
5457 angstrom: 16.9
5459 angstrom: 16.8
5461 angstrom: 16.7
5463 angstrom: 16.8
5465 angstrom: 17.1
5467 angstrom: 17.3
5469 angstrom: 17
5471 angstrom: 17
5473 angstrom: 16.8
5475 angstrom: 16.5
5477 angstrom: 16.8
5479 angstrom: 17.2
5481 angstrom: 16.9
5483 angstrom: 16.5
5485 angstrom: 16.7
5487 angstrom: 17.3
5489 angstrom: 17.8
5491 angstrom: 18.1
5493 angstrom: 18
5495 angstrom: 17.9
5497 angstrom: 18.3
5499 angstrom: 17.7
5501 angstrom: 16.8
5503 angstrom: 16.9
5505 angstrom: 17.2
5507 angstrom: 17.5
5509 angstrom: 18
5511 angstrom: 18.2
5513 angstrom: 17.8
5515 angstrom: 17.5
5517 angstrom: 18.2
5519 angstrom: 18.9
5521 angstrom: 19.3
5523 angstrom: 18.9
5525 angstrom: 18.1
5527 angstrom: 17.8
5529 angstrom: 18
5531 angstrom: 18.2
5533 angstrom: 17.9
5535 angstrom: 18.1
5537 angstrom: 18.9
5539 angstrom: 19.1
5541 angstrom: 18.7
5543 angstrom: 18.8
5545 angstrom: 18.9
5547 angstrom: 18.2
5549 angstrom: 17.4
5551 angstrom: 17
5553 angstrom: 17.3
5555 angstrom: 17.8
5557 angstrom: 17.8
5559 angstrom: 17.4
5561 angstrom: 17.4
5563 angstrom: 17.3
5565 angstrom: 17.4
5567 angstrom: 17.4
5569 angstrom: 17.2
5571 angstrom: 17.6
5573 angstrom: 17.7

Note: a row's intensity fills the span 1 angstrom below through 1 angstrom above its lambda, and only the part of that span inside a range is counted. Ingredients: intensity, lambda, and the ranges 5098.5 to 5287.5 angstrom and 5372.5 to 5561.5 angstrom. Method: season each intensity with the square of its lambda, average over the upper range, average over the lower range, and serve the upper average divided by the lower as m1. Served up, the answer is 1.2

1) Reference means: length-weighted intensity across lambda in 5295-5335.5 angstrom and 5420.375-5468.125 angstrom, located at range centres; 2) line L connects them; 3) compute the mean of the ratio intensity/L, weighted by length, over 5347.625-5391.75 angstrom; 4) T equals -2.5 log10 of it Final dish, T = 0.05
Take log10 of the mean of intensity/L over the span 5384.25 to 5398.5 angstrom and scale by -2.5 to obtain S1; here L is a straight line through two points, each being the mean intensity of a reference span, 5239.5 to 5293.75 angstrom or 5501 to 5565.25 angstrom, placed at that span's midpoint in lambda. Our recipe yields 0.009 mag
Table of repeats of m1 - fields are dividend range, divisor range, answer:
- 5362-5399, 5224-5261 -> 1.04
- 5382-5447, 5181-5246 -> 1.16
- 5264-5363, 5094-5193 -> 1.18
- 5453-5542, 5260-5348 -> 1.13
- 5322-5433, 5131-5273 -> 1.13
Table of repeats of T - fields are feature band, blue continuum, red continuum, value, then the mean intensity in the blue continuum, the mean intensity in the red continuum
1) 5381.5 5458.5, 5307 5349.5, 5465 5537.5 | 0.04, 17.2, 17.7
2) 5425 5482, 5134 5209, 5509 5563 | 0.04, 15.6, 18.1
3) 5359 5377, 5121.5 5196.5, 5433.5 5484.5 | 0.05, 15.6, 16.8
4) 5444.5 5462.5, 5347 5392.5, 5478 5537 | 0.02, 16.7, 17.8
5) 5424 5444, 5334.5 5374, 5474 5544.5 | 0.01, 16.2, 17.9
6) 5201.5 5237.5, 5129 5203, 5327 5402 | 0.05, 15.7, 16.6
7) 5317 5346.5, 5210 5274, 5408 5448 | -0.03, 16.2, 16.8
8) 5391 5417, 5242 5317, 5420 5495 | 0.02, 16.8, 17.1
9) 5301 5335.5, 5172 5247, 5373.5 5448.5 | -0.09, 15.8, 16.8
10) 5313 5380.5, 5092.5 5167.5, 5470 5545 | -0.01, 14.9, 17.8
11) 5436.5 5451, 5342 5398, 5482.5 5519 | 0.04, 16.6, 17.6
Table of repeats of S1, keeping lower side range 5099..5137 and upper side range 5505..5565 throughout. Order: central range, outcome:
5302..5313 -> -0.120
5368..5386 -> 0.025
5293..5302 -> -0.091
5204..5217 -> 0.045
